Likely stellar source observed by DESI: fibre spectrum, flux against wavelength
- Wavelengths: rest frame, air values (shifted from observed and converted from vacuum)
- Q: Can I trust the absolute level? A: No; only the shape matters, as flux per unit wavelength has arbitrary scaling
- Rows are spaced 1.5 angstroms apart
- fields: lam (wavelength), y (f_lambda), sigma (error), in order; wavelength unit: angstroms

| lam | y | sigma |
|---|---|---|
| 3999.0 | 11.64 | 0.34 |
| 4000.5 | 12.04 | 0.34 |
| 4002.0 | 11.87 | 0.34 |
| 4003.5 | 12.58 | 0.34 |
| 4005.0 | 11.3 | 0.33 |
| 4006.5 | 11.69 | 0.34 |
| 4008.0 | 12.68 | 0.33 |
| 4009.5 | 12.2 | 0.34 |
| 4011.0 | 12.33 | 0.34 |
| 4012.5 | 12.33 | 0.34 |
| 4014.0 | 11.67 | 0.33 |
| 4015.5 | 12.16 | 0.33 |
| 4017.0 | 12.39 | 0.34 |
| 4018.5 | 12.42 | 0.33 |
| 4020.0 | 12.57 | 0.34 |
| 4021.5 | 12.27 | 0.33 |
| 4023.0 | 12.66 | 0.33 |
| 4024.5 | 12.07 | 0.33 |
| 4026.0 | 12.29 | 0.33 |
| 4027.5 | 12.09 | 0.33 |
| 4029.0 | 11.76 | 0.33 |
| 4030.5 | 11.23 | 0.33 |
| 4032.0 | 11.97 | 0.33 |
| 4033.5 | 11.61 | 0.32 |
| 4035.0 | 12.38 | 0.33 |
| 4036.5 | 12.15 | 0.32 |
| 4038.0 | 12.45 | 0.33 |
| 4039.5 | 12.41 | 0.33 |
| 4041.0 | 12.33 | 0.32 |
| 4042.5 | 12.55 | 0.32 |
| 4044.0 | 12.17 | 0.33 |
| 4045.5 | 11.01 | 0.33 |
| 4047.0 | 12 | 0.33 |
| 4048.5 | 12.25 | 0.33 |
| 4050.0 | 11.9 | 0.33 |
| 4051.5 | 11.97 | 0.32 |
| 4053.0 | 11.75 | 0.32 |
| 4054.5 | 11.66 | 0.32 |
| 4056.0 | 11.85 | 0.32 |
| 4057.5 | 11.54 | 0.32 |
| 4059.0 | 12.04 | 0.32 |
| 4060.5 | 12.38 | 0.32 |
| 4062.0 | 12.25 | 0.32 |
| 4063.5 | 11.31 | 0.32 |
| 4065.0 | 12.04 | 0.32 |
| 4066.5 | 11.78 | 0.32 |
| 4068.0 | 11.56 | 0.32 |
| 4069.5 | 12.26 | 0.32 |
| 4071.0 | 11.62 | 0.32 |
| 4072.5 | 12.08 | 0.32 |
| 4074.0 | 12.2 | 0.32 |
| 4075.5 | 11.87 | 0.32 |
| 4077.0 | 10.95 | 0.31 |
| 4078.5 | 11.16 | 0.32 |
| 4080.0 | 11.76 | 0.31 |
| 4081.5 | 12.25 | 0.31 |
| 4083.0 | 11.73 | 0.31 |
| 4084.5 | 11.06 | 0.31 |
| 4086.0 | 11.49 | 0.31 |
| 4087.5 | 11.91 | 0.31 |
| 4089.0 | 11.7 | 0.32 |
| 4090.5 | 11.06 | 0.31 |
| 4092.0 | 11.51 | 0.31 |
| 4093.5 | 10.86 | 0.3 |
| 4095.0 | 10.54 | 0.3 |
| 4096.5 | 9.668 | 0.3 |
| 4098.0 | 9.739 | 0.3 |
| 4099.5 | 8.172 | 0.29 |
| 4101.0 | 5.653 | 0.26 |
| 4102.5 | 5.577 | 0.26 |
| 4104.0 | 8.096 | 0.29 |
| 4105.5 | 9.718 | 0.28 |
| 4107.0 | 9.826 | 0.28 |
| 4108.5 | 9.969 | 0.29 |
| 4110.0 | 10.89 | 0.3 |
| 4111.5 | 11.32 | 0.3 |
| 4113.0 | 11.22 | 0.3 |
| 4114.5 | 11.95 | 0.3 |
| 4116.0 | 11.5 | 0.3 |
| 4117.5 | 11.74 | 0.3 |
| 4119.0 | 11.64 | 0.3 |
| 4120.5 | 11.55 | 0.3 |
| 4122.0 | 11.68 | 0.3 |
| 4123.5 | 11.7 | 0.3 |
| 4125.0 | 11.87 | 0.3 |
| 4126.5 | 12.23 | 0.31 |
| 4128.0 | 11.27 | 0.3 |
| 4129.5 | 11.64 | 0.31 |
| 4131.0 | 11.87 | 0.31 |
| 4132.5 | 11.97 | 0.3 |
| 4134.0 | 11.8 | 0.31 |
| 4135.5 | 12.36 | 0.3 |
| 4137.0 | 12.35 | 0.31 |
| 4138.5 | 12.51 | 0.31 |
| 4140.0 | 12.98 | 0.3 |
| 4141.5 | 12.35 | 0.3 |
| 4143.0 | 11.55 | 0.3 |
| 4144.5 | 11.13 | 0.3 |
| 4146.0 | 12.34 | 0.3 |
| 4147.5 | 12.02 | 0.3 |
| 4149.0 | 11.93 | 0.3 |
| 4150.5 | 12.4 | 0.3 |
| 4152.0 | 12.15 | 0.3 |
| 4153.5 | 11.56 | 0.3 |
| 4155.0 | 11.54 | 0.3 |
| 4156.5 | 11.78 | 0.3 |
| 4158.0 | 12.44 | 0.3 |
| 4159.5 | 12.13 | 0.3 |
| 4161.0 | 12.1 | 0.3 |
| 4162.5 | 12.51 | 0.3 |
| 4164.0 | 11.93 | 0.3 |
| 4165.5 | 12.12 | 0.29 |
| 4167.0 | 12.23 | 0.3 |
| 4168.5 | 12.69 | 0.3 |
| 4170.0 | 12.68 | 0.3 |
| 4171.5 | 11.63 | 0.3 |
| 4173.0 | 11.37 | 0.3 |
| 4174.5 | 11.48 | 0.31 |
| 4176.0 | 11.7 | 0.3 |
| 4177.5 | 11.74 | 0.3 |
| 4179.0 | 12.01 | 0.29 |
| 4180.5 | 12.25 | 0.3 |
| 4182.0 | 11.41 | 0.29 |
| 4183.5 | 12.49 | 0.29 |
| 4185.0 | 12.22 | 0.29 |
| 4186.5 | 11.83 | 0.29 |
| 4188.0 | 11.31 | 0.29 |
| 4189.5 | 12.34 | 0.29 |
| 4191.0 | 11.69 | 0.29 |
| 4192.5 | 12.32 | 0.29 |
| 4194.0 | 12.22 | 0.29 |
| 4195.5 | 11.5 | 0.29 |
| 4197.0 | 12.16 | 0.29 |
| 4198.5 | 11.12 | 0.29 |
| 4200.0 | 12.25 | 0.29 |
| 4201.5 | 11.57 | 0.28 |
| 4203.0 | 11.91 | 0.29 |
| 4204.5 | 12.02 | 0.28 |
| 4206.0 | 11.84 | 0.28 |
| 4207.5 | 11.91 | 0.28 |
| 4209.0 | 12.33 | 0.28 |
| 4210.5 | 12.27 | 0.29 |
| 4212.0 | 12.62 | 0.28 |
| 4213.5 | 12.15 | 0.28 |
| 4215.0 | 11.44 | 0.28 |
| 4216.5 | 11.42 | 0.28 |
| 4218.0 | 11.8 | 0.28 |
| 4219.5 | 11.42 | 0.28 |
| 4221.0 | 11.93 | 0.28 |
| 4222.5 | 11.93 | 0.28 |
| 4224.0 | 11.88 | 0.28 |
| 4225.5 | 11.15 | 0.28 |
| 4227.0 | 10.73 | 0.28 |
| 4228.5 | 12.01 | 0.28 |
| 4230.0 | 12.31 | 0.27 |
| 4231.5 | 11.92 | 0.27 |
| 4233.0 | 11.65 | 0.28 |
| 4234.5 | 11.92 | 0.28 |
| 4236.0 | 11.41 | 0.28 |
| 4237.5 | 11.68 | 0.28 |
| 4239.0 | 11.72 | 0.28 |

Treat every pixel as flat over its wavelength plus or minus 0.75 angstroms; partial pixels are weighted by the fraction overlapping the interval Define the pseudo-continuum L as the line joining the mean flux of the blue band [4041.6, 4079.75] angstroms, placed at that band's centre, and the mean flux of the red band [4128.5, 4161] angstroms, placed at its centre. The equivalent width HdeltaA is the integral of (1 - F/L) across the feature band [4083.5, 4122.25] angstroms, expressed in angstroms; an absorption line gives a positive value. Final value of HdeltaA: 5.1 angstroms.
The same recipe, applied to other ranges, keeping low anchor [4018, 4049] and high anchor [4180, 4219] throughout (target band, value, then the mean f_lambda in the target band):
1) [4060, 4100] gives 2.3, 11.4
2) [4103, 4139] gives 2.1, 11.3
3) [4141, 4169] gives -0.1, 12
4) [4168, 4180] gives 0.1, 11.9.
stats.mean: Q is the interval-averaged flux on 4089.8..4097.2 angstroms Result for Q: 10.7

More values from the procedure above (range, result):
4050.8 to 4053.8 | 11.9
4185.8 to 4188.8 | 11.6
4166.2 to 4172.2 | 12.3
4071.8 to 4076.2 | 12.1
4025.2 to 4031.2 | 11.8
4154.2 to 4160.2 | 12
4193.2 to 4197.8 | 12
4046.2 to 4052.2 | 12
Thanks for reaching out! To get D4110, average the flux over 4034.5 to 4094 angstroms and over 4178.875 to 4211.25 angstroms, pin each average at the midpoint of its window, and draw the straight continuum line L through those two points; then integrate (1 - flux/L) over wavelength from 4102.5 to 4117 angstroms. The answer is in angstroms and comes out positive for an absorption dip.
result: 2.0 angstroms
